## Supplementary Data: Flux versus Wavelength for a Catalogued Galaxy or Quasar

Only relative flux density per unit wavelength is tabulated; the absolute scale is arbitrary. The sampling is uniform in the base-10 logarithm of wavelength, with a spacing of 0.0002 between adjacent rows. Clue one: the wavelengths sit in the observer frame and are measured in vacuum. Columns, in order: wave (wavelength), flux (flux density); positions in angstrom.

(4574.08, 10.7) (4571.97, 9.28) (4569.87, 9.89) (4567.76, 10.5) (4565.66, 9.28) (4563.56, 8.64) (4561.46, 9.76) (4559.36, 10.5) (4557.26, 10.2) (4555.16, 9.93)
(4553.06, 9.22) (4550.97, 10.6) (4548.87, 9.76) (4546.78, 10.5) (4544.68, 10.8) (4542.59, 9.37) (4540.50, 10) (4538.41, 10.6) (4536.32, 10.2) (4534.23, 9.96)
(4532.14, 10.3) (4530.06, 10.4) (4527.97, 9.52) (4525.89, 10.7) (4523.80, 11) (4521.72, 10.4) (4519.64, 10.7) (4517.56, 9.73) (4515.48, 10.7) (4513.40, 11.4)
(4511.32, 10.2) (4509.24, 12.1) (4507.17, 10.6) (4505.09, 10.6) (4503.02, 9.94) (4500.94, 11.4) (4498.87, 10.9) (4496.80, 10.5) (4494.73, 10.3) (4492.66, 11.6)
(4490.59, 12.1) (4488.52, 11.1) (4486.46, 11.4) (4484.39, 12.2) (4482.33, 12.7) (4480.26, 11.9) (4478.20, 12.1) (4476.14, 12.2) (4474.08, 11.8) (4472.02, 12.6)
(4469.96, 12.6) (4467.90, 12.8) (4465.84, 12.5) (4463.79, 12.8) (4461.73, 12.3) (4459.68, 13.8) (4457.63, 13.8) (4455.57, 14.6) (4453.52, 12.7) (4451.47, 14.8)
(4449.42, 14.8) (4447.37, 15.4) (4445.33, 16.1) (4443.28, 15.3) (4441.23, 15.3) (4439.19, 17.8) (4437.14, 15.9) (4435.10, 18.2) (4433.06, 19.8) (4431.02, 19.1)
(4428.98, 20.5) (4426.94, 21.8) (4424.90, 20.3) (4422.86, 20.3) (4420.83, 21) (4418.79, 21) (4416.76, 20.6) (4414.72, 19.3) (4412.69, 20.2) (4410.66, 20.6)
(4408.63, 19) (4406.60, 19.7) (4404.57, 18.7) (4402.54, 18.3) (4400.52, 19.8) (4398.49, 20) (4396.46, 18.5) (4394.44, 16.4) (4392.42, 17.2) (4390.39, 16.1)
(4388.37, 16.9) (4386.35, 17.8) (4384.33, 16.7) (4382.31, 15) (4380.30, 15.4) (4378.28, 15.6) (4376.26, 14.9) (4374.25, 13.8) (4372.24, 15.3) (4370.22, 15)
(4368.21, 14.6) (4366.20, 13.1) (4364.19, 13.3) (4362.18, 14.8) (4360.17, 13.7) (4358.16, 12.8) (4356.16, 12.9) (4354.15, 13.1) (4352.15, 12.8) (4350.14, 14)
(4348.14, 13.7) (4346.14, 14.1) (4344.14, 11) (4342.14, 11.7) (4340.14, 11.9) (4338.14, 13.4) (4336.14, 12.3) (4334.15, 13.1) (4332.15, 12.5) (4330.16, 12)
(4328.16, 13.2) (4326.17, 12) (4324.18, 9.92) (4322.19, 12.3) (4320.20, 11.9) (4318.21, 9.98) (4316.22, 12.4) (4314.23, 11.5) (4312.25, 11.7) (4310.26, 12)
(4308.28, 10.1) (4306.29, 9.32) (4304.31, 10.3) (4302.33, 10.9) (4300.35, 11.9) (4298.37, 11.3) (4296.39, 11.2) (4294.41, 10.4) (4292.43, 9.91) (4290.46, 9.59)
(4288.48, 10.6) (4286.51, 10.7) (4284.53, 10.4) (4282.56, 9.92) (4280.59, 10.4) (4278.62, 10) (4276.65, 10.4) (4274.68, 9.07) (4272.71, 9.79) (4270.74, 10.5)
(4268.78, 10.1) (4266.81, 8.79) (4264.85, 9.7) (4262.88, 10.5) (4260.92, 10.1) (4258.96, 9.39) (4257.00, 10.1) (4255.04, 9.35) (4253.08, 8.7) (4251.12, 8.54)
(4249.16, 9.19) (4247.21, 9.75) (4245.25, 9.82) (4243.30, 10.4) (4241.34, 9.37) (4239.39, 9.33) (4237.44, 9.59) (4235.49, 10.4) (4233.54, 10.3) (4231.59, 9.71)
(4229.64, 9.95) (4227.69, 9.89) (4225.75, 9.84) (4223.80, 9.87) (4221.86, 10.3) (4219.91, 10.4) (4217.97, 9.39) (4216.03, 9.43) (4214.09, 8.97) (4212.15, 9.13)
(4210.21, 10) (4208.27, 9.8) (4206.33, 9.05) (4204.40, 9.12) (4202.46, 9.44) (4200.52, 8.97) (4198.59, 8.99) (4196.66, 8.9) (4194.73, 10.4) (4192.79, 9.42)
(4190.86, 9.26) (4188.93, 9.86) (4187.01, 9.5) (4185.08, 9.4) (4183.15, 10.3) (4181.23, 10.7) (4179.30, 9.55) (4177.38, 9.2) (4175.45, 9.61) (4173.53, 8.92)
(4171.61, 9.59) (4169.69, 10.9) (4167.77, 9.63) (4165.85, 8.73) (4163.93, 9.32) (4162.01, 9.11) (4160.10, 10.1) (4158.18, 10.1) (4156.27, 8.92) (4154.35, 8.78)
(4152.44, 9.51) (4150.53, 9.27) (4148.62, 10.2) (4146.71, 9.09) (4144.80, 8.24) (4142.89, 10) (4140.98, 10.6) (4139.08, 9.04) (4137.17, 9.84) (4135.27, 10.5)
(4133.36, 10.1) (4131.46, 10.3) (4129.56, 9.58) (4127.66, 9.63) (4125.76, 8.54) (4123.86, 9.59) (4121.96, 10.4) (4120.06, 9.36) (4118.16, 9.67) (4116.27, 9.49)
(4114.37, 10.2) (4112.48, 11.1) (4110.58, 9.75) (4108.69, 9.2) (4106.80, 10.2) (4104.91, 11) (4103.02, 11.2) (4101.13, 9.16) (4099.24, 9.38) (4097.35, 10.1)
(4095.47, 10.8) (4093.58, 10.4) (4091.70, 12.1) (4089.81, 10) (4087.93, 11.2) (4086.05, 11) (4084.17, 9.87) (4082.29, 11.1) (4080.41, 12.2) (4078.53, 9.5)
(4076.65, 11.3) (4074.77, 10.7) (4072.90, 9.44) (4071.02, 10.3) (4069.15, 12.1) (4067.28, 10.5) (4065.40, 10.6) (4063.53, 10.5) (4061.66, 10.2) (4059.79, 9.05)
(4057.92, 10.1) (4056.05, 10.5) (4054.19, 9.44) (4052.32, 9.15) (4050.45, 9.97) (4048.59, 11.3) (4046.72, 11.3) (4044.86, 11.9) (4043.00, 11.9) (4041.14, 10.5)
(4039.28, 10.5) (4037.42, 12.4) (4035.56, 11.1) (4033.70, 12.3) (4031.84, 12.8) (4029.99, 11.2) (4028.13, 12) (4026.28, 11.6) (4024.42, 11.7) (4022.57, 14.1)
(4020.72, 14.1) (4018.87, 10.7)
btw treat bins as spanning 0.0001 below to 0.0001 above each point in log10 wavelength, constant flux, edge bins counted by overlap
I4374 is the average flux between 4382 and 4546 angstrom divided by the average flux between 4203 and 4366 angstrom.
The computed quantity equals 1.3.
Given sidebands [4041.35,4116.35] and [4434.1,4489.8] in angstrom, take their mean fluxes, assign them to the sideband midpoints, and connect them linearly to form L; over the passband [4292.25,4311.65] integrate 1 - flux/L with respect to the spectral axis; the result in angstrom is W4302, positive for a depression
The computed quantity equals 2.4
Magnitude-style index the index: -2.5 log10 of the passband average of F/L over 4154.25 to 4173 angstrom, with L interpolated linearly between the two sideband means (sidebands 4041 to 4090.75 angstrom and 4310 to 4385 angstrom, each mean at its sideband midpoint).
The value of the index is 0.201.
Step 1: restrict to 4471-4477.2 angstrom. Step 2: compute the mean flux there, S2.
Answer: 12.2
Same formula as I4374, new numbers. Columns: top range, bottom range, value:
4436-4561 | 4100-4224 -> 1.22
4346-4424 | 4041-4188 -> 1.65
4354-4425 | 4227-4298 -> 1.72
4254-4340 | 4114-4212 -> 1.13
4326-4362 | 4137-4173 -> 1.35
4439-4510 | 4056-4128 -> 1.23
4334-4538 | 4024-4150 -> 1.37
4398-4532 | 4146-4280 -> 1.50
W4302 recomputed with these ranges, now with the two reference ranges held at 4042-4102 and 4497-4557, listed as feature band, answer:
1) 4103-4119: 0.6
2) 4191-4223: 3.1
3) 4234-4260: 2.3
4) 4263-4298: 1.2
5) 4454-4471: -4.4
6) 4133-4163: 2.7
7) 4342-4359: -4.1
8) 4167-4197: 2.3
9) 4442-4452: -4.7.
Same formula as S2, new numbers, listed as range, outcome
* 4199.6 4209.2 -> 9.27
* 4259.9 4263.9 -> 10.3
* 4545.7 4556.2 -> 10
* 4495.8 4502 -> 10.9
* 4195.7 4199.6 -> 8.96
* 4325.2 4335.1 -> 12.6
